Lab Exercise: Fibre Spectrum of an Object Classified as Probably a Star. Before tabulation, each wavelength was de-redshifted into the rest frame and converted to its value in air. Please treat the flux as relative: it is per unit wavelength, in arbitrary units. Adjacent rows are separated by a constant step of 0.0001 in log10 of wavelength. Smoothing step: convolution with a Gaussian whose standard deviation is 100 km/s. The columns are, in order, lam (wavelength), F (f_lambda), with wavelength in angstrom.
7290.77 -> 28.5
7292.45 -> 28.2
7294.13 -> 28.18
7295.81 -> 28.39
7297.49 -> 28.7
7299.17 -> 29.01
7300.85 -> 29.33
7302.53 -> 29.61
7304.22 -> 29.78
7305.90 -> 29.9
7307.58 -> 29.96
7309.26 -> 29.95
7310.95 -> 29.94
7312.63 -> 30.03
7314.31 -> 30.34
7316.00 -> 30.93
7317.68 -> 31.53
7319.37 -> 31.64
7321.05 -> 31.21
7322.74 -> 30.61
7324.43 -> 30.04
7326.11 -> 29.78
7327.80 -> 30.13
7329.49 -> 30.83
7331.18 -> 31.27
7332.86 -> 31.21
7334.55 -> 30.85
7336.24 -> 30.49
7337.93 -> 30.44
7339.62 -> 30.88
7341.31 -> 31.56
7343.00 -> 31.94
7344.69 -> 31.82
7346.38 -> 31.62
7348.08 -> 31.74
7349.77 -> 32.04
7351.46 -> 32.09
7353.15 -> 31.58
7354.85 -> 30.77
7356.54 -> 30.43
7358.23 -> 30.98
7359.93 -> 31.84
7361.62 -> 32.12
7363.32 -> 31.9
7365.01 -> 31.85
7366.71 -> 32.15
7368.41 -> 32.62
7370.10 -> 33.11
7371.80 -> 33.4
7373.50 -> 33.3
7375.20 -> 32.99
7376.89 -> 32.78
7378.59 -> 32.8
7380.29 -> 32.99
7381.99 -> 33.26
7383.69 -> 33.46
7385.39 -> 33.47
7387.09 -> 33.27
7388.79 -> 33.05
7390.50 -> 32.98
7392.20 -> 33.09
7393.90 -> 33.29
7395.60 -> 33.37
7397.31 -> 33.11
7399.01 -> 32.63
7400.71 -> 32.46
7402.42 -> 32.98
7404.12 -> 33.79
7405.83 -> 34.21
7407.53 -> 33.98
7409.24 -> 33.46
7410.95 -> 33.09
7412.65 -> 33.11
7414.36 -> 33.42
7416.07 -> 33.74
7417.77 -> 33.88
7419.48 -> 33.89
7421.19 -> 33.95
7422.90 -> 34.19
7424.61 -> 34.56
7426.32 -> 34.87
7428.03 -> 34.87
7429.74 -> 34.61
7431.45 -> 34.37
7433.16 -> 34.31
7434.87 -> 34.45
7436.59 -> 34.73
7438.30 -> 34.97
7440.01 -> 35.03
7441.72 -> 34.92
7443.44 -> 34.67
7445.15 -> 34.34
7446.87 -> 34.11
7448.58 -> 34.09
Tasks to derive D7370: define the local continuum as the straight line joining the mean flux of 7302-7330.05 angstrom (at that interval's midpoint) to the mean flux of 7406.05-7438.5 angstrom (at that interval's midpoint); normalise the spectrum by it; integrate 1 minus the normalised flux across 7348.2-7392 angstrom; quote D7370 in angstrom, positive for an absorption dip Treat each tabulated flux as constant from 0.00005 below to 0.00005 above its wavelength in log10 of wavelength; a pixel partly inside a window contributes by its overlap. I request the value -0.2 angstrom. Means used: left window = 30.4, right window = 34.1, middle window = 32.5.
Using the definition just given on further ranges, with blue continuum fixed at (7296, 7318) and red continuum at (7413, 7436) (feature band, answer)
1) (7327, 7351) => -0.14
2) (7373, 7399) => -0.28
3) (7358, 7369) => -0.01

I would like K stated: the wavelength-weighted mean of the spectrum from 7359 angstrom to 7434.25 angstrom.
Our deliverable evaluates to 33.3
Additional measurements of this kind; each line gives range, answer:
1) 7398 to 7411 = 33.3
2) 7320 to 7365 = 31.2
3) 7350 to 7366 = 31.5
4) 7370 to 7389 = 33.2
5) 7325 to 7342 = 30.7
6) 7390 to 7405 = 33.1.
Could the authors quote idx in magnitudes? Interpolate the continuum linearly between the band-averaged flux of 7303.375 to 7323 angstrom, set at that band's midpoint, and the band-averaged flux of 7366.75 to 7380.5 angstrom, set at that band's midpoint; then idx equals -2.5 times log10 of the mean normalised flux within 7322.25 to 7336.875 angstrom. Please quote 0.02 mag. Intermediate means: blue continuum 30.5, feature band 30.6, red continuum 33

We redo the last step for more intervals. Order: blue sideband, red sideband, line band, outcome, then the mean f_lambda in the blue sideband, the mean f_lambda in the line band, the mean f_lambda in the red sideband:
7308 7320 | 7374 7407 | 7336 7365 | 0.01 mag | 30.6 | 31.5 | 33.2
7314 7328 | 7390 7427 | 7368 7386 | -0.02 mag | 30.7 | 33.1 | 33.6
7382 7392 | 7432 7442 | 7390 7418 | 0.01 mag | 33.2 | 33.3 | 34.7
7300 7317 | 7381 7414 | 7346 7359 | 0.01 mag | 30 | 31.4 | 33.3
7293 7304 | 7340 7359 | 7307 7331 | -0.02 mag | 28.9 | 30.5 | 31.5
